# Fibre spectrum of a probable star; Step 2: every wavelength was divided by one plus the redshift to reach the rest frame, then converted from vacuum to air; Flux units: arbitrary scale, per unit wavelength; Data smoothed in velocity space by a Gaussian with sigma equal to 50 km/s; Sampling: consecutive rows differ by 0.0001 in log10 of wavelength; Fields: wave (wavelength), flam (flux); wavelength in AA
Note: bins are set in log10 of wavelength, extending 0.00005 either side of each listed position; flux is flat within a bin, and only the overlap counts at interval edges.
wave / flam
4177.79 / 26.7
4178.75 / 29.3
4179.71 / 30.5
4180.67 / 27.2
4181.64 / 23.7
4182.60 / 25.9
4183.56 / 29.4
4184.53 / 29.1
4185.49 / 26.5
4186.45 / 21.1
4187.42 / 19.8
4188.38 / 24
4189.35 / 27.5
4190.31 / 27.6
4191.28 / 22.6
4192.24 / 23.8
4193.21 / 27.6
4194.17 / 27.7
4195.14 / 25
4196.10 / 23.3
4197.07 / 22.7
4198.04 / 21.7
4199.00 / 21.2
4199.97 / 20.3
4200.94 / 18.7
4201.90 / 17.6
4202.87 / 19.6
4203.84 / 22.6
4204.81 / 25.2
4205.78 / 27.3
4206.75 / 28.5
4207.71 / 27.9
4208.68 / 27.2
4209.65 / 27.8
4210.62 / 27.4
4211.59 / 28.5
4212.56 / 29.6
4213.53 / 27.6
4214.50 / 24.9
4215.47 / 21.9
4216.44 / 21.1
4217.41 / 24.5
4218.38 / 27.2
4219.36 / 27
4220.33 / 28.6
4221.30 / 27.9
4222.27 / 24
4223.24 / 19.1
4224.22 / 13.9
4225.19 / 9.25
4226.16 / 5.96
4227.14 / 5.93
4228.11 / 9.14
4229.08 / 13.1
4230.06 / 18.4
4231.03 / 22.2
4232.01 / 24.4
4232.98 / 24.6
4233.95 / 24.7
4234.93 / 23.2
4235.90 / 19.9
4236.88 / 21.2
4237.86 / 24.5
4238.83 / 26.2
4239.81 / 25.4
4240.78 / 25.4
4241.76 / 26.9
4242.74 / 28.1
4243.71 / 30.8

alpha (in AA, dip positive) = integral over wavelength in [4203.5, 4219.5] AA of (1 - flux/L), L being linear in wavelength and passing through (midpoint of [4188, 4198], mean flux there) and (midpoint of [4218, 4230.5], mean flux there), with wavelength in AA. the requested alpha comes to -4.4 AA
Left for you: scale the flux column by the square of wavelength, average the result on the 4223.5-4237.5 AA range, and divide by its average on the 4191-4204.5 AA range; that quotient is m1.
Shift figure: 0.77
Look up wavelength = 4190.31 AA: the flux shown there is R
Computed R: 27.6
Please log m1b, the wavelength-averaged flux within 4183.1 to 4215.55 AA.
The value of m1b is 24.8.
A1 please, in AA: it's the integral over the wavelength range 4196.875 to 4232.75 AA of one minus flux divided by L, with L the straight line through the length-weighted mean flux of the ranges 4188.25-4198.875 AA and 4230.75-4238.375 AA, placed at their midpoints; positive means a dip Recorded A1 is 3.1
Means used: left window 24.8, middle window 21.9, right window 23.1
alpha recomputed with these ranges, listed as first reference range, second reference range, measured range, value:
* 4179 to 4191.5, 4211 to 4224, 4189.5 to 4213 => 0.8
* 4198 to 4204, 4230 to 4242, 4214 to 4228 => 1.4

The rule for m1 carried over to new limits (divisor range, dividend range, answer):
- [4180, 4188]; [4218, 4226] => 0.86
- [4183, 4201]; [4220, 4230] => 0.65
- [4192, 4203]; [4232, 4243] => 1.11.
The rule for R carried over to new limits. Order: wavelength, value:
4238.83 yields 26.2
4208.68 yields 27.2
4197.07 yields 22.7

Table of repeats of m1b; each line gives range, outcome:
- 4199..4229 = 22.1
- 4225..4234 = 15.6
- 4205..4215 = 27.6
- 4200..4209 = 23.6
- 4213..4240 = 20.9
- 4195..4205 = 21.4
